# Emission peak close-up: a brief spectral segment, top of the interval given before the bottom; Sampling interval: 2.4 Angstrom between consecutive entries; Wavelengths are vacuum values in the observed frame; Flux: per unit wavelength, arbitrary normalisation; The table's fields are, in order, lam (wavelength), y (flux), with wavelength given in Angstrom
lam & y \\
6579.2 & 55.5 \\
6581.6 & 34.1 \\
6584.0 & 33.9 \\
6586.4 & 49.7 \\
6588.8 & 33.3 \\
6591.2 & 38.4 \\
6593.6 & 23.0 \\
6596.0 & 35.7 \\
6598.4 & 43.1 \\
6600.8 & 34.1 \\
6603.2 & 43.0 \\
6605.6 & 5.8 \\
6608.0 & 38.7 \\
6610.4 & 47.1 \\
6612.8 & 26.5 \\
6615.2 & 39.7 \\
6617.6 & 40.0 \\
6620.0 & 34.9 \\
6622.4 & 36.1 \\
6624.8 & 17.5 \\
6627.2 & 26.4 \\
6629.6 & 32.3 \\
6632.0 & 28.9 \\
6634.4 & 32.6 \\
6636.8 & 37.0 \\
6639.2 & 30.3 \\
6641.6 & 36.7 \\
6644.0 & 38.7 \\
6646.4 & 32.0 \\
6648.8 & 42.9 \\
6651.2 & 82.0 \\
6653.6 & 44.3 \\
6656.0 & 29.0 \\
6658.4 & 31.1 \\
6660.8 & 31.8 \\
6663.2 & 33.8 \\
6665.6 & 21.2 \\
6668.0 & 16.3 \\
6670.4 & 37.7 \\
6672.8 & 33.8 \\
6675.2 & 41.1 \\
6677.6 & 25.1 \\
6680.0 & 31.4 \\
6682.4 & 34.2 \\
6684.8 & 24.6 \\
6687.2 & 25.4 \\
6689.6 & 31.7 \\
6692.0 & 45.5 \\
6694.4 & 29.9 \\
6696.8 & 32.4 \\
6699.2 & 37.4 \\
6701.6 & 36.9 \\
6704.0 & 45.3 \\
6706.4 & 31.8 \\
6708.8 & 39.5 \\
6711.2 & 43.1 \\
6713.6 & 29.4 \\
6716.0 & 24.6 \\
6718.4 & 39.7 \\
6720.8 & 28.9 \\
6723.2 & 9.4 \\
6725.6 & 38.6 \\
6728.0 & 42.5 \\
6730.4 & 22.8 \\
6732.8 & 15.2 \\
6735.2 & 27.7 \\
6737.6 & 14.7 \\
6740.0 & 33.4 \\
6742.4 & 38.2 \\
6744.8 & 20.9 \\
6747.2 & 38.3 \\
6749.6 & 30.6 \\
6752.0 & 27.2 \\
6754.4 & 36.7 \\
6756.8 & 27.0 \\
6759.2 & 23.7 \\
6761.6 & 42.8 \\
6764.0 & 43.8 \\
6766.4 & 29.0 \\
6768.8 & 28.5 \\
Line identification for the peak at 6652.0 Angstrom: H-beta 4861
